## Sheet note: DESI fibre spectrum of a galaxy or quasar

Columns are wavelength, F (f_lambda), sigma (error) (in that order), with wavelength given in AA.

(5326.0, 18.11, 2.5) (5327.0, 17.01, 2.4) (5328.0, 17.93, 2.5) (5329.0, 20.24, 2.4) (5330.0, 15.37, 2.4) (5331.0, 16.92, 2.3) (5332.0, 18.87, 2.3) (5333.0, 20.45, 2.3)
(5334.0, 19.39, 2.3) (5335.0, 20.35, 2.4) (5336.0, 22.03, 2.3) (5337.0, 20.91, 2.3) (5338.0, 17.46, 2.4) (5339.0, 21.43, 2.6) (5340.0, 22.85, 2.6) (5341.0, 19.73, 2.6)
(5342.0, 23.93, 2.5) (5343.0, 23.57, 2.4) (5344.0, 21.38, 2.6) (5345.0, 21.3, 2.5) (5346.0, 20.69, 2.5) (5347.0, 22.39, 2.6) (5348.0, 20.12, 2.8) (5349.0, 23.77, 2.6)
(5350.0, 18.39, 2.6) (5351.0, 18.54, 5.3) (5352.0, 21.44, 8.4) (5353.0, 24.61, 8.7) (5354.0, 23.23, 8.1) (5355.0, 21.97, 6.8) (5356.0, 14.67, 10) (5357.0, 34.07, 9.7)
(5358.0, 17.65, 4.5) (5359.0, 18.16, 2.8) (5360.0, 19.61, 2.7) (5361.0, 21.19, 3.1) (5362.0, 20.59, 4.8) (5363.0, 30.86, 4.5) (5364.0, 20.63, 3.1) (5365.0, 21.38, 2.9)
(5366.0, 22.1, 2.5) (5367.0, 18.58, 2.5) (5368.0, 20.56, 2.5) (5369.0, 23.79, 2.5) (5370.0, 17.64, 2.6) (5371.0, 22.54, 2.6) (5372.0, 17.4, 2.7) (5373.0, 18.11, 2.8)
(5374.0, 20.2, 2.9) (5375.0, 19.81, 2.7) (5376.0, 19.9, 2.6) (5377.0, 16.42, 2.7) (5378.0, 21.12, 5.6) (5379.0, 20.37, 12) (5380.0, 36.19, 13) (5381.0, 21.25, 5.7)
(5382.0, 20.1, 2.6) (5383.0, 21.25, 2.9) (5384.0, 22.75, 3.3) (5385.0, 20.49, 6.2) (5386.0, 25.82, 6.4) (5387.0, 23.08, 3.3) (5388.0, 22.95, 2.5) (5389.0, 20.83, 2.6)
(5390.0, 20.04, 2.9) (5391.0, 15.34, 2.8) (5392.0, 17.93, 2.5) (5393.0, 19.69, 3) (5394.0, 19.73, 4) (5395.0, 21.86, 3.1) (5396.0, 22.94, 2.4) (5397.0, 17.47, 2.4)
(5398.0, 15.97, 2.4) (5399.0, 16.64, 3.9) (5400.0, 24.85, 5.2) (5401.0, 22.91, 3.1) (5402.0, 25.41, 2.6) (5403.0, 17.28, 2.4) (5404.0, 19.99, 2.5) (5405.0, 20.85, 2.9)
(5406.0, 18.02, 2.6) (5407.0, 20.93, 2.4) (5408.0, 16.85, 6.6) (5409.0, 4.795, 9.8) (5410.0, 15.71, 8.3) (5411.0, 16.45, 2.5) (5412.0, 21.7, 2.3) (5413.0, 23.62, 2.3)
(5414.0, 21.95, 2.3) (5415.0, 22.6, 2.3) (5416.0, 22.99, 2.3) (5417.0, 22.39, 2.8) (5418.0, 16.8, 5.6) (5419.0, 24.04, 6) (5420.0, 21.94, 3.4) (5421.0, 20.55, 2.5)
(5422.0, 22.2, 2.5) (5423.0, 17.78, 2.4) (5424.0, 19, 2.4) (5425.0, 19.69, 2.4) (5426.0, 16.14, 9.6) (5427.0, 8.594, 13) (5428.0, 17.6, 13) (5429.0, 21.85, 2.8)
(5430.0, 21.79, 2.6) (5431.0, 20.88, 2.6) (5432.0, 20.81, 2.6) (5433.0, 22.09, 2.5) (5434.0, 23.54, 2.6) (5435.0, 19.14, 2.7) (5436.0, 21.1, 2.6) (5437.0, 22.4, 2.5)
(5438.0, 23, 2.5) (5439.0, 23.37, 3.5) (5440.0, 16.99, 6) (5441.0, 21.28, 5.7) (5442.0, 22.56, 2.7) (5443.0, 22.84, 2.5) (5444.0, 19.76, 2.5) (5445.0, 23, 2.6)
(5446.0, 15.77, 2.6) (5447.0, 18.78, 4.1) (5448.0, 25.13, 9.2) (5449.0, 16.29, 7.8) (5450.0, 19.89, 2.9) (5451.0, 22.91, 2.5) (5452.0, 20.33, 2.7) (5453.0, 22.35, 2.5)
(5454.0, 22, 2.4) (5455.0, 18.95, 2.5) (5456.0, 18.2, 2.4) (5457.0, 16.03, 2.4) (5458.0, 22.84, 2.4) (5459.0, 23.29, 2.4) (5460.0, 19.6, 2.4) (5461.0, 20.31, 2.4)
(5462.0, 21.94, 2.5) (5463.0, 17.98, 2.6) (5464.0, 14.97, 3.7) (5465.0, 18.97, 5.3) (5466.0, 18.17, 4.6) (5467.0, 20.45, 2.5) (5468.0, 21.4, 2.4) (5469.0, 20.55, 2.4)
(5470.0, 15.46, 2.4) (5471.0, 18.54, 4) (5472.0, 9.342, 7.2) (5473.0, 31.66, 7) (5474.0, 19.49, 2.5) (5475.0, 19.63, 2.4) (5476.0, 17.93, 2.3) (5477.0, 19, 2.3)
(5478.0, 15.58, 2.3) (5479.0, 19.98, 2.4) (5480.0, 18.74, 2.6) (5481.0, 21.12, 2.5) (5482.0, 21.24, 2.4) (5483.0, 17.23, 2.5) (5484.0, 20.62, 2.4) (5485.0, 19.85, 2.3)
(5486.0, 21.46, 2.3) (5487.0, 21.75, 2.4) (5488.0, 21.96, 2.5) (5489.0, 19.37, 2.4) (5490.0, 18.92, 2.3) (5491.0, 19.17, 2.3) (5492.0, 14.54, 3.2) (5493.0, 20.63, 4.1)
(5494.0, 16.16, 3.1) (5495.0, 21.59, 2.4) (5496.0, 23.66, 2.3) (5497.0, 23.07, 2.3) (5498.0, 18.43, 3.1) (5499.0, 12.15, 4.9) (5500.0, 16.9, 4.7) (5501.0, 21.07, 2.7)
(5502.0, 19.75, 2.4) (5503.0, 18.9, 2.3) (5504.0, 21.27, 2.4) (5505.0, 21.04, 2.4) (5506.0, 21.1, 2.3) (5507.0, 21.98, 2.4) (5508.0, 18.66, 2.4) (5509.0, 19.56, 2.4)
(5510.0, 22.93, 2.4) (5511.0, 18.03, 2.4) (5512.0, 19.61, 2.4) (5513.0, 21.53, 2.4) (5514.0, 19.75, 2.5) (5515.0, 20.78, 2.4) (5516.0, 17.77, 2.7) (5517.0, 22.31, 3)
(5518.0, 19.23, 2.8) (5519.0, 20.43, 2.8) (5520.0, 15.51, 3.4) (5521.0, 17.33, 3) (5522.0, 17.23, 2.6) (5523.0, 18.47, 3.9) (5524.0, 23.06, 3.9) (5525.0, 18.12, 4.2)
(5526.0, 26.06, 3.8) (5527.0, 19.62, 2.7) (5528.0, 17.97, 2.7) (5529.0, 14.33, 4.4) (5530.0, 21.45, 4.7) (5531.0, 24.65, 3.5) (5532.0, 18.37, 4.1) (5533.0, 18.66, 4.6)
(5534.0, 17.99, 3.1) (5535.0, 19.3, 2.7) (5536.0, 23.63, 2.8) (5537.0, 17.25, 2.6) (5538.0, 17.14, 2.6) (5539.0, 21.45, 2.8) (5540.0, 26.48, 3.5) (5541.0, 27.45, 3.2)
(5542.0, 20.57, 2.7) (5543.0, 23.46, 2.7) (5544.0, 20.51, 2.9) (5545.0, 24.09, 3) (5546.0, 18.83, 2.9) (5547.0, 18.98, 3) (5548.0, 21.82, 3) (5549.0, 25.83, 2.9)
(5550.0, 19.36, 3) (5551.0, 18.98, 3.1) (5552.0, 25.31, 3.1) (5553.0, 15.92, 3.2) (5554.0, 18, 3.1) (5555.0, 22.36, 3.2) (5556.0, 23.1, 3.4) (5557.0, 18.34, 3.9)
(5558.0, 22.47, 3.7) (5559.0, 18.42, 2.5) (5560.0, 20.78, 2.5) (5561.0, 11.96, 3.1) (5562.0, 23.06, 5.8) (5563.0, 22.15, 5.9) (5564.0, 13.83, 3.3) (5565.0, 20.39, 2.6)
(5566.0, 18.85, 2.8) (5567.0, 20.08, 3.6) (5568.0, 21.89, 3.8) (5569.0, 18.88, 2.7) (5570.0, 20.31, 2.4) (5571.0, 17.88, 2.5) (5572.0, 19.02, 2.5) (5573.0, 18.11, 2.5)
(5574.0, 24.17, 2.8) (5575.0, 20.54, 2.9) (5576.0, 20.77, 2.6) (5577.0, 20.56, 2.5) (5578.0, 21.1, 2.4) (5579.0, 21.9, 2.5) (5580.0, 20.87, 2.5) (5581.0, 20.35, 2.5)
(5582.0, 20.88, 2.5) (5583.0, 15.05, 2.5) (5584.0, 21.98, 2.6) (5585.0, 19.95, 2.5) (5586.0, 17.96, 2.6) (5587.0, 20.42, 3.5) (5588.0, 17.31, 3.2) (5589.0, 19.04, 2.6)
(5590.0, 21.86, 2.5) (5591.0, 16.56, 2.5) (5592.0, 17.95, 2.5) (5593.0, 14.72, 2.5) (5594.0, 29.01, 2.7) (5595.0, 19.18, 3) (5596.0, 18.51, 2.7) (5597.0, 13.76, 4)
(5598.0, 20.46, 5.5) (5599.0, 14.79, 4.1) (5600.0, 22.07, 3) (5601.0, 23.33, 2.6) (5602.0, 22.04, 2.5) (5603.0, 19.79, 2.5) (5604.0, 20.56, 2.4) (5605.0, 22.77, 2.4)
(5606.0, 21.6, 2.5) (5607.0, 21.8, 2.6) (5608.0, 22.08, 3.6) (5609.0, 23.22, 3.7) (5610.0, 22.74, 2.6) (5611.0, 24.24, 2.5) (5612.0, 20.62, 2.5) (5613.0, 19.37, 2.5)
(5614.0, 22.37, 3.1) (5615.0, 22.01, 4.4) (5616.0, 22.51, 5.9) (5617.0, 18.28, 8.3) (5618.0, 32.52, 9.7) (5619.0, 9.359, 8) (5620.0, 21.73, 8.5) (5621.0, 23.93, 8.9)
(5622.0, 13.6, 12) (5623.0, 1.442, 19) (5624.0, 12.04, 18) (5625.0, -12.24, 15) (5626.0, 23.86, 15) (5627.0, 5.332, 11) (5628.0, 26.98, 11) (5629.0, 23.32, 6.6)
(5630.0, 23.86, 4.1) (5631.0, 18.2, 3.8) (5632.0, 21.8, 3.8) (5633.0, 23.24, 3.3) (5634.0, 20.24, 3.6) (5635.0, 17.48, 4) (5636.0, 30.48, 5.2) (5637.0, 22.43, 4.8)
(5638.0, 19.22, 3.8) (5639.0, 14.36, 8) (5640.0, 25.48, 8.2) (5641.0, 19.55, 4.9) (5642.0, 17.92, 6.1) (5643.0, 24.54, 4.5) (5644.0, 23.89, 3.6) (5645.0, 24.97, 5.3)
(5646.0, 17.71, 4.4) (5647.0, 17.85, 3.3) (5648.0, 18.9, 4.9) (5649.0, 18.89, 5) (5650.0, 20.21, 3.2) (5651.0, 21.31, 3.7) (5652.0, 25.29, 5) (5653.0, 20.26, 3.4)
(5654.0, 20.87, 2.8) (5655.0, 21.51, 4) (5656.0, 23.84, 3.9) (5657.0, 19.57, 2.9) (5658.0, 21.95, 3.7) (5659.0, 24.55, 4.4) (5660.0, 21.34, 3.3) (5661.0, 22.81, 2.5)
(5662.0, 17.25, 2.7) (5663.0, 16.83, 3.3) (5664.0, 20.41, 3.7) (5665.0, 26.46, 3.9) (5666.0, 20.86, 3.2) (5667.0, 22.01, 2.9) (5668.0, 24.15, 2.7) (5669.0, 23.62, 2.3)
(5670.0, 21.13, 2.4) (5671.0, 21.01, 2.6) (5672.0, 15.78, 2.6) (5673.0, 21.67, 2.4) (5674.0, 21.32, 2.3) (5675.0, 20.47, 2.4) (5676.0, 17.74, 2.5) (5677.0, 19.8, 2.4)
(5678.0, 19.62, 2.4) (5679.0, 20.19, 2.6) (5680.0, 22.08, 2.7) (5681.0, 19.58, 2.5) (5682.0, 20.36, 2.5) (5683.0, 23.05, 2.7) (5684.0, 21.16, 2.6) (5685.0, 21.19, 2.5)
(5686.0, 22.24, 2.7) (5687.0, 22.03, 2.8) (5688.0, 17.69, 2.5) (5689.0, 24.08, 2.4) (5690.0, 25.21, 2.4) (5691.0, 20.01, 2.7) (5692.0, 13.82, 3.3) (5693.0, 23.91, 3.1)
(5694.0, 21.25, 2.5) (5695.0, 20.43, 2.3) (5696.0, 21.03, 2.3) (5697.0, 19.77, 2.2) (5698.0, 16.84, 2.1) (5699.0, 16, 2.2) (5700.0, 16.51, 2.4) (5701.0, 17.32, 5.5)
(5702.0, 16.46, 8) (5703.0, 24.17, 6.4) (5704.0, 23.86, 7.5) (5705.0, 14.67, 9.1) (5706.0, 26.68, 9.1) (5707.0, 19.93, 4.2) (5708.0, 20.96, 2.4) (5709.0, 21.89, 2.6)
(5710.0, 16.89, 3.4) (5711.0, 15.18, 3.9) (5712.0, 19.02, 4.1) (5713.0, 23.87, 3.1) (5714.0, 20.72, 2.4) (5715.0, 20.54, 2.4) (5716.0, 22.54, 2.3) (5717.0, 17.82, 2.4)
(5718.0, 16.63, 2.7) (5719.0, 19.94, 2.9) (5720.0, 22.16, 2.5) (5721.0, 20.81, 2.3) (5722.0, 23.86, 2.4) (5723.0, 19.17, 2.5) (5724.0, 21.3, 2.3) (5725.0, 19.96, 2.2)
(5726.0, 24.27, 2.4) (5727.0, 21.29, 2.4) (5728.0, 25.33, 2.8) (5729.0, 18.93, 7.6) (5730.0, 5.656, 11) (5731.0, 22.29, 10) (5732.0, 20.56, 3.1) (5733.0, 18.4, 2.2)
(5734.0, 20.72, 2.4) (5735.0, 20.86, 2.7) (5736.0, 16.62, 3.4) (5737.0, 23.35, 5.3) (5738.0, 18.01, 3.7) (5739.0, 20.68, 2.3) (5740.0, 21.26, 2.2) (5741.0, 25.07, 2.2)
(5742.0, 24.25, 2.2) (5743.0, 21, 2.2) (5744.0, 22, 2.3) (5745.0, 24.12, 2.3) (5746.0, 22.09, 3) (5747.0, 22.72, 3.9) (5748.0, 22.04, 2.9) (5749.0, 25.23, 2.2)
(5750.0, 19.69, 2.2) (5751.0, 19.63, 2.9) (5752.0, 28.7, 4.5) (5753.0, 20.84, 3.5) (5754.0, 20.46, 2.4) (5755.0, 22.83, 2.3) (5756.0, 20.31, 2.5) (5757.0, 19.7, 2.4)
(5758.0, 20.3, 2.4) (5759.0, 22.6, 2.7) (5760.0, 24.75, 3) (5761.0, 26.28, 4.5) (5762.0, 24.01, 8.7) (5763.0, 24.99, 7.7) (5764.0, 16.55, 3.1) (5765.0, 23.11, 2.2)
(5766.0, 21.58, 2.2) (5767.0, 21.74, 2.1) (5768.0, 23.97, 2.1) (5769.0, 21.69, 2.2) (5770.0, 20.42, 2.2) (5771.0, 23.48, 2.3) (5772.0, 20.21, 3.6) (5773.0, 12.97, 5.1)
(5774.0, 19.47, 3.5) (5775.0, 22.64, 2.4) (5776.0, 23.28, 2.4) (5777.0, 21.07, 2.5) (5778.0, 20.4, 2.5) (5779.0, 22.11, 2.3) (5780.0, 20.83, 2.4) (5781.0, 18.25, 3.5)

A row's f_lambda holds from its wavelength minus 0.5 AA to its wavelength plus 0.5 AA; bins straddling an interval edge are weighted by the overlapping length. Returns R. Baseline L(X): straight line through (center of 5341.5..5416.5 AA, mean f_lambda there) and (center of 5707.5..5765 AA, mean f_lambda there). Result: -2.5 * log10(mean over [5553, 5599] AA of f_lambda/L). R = 0.08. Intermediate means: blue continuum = 20.8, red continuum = 21.1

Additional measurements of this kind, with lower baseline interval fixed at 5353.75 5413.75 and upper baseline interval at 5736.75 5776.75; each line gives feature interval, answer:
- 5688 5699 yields 0.07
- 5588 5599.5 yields 0.15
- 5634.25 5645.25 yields -0.01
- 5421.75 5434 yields 0.09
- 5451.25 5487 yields 0.07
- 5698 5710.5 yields 0.12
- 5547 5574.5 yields 0.06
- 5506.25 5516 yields 0.04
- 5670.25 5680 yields 0.09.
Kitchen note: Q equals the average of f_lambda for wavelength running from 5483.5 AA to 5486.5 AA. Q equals 20.6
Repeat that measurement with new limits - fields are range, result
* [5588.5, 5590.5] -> 20.4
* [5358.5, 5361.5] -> 19.7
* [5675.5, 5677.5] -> 18.8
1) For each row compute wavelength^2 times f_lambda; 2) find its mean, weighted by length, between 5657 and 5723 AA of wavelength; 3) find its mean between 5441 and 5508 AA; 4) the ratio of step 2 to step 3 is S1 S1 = 1.1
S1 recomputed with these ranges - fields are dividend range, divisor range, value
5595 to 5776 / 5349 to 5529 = 1.12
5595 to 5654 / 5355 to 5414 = 1.05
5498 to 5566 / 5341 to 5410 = 1.02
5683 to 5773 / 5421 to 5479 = 1.16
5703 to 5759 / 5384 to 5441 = 1.17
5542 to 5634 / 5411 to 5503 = 1.04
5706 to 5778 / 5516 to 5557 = 1.11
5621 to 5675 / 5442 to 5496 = 1.07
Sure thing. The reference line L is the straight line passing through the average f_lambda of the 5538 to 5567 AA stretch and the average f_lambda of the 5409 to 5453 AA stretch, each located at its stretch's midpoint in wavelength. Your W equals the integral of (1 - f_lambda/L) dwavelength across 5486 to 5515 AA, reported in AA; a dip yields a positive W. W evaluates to 1.0 AA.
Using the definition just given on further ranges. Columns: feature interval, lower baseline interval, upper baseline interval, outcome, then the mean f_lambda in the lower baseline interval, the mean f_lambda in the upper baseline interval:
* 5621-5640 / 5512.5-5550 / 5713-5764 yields 3.2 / 20.5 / 21.3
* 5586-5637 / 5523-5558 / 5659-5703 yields 2.9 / 20.8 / 20.5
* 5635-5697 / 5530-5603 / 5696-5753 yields -2.1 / 20.2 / 20.5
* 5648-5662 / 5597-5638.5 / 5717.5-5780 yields -1.0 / 19.6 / 21.3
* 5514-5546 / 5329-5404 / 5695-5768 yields 0.9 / 21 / 20.9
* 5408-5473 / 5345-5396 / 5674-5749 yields 4.0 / 21.3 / 20.5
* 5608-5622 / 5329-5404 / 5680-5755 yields -0.5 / 21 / 20.7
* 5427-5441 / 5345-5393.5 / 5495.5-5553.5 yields 0.1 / 21.3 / 20.3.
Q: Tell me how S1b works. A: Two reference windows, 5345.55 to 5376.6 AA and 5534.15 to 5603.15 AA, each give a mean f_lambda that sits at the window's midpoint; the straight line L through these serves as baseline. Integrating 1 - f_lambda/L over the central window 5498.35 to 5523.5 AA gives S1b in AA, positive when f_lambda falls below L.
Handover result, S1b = 1.4 AA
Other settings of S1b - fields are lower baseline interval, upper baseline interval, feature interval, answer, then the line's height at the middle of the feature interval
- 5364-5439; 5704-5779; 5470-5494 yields 1.40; 20.5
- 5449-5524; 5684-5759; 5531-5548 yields -1.01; 19.8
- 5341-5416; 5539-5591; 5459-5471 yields 0.81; 20.6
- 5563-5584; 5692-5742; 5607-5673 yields -0.83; 20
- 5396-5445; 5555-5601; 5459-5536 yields 1.02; 19.8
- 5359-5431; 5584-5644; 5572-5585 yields -0.48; 19.7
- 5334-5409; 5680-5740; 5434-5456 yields -0.10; 20.8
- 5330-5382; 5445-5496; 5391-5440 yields 1.22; 20.3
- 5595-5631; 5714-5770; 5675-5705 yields 0.33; 20.4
